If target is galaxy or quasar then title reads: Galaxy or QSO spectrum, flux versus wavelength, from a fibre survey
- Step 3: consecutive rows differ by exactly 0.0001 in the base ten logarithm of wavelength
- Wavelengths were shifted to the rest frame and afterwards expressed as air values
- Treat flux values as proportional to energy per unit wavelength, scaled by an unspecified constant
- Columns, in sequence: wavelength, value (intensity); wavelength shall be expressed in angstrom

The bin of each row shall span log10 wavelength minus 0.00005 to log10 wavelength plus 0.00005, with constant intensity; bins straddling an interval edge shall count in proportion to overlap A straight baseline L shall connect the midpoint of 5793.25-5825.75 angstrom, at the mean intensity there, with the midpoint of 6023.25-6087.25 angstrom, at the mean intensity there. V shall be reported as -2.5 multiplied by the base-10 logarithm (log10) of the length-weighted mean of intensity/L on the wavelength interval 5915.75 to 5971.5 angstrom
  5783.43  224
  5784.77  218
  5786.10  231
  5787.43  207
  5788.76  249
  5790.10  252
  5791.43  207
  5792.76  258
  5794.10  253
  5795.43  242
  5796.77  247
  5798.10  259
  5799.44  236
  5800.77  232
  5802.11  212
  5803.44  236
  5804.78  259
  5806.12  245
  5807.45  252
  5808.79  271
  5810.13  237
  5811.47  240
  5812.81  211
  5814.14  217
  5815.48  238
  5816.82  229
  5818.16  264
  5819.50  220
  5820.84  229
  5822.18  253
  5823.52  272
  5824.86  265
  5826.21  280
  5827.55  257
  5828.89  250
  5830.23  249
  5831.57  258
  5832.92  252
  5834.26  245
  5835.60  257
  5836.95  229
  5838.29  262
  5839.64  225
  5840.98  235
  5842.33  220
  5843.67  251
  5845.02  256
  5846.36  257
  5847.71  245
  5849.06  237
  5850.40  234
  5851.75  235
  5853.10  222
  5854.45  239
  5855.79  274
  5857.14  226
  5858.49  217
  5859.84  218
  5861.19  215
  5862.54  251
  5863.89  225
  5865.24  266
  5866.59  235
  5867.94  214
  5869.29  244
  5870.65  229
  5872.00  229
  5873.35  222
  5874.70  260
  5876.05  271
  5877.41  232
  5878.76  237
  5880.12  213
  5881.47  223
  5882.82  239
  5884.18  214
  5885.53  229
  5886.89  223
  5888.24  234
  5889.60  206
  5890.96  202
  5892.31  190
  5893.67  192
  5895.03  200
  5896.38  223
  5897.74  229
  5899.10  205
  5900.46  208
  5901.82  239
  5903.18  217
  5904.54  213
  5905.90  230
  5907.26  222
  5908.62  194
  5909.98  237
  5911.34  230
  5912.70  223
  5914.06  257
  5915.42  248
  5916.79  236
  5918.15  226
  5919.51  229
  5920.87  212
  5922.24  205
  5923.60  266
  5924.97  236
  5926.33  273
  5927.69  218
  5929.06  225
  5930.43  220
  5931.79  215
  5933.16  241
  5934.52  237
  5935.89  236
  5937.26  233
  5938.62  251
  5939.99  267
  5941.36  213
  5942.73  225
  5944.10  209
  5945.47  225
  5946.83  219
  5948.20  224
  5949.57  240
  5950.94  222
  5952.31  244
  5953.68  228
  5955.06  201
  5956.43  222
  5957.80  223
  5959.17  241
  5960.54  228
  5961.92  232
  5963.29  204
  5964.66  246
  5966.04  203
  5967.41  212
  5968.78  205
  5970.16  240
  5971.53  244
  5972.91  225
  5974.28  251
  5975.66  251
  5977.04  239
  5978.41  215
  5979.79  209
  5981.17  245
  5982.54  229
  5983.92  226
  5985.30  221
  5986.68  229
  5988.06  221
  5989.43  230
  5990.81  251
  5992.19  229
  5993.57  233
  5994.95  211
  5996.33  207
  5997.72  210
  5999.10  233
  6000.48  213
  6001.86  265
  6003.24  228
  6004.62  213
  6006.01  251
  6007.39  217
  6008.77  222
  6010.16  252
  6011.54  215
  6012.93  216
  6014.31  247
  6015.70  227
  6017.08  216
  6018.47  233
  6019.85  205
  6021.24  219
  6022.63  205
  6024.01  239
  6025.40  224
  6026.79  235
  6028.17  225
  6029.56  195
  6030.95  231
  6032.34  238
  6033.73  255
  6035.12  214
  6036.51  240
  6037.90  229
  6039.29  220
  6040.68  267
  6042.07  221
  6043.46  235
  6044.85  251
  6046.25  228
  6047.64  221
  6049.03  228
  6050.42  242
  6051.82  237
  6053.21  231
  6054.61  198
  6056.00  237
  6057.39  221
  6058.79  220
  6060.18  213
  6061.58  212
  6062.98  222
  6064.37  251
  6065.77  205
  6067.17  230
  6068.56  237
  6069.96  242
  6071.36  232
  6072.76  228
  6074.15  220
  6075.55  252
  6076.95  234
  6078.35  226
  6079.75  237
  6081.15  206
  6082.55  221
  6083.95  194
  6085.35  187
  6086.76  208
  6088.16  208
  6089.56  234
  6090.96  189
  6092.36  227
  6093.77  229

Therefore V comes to 0.03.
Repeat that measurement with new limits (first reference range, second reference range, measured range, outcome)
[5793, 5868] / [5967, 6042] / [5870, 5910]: 0.074 mag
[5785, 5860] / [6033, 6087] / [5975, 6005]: 0.018 mag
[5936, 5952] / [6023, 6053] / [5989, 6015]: 0.013 mag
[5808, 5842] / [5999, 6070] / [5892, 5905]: 0.132 mag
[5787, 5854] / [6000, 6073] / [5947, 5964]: 0.039 mag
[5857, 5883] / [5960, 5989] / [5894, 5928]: 0.020 mag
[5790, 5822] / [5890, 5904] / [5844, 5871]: -0.067 mag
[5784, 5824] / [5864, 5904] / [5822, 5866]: -0.057 mag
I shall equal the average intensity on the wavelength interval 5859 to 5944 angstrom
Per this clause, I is 228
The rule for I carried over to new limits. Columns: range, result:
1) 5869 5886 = 234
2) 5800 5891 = 239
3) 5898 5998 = 228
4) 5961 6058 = 228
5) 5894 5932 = 226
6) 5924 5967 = 229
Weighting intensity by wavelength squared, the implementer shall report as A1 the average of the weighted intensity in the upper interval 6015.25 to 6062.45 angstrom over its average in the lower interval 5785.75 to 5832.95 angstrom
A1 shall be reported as 1.0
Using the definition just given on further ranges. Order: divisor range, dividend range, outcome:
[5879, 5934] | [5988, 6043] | 1.06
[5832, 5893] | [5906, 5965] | 1.01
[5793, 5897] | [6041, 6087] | 1.02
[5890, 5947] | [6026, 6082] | 1.06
